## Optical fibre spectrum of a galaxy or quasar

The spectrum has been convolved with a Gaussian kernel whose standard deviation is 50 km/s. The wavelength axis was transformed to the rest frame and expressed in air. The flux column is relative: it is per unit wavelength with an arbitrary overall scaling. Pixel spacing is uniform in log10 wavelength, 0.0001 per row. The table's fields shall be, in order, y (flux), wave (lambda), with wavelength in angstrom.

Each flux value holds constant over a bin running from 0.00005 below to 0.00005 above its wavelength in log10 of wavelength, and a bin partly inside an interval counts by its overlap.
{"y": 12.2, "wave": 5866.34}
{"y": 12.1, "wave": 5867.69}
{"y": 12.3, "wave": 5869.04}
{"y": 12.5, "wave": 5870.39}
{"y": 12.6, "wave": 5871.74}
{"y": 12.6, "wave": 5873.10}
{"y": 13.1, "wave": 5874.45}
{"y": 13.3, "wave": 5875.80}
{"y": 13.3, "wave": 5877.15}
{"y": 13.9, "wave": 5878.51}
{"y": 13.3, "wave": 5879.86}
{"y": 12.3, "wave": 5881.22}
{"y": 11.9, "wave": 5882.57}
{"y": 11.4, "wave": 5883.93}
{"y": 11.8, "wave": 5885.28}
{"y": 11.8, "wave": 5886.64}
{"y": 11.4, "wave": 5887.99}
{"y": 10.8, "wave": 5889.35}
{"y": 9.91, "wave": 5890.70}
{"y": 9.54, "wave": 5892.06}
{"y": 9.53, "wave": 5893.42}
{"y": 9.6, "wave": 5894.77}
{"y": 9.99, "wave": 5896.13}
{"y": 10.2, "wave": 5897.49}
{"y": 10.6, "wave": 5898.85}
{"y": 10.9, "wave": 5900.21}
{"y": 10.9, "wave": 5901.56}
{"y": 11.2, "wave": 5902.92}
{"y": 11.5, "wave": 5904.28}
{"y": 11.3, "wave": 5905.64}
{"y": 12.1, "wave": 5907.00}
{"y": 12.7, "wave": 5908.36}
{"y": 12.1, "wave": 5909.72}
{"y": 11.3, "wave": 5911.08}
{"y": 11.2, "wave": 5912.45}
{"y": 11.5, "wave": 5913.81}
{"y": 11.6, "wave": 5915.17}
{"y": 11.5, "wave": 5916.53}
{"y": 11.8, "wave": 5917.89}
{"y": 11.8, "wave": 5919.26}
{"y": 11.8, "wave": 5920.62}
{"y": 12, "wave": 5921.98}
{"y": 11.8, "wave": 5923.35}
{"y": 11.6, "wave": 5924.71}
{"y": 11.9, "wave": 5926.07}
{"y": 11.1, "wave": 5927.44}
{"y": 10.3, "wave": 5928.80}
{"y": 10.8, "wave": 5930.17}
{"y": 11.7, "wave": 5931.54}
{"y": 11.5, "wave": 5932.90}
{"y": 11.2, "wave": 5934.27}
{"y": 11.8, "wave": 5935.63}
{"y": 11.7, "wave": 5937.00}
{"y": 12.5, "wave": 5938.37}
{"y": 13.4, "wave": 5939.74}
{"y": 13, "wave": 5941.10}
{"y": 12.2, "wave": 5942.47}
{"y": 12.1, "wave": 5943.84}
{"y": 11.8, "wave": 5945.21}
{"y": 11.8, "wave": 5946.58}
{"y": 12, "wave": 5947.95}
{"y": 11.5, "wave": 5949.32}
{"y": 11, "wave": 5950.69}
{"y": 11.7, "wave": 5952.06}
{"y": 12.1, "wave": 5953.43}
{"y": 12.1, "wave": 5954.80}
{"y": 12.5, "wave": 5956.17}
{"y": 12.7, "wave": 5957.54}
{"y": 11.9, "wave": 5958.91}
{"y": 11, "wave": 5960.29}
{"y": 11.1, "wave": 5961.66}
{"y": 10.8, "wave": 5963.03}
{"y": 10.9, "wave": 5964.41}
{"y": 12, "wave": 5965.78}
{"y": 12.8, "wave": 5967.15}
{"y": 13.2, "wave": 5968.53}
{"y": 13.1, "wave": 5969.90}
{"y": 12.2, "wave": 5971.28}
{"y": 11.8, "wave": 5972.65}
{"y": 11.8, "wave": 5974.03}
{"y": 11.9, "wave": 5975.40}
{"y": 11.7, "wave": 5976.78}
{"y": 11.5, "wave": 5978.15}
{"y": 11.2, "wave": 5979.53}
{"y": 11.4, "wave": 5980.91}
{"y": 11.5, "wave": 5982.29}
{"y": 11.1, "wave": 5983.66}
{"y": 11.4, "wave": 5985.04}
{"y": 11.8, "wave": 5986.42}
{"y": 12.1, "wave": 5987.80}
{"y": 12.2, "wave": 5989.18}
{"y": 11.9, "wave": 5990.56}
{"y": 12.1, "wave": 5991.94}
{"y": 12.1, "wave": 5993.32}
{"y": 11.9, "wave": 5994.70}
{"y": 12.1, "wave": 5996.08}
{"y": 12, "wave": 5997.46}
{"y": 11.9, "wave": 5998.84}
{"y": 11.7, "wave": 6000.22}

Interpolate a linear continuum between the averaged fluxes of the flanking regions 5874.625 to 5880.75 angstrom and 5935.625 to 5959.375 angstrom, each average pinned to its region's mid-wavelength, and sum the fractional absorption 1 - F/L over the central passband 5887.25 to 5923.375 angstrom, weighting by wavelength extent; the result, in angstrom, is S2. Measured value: 4.89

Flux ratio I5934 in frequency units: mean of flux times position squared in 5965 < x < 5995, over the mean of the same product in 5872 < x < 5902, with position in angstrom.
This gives 1.07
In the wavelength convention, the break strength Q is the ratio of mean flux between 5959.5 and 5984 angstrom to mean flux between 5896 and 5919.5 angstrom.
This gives 1.0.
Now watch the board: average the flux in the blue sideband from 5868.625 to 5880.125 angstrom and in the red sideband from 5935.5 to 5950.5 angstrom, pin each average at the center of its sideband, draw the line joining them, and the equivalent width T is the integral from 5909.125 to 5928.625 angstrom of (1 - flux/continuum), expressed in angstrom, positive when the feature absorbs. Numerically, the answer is 1.3 angstrom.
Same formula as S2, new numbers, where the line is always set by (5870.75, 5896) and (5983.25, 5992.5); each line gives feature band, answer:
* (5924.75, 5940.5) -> 0.2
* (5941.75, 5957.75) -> -0.2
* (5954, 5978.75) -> -0.3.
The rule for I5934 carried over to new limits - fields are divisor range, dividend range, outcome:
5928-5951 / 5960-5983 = 1.01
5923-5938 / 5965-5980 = 1.08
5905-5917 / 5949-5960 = 1.03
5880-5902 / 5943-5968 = 1.11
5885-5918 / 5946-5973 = 1.10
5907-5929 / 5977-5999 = 1.03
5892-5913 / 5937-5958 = 1.13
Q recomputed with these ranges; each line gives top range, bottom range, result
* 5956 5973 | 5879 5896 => 1.08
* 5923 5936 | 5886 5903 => 1.08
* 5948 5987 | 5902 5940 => 1.01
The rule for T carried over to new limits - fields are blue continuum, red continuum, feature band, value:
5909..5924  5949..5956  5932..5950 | -0.5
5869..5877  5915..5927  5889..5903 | 2.3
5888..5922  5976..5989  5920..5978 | -2.6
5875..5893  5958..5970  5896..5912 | 0.8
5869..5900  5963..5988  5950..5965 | 0.2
